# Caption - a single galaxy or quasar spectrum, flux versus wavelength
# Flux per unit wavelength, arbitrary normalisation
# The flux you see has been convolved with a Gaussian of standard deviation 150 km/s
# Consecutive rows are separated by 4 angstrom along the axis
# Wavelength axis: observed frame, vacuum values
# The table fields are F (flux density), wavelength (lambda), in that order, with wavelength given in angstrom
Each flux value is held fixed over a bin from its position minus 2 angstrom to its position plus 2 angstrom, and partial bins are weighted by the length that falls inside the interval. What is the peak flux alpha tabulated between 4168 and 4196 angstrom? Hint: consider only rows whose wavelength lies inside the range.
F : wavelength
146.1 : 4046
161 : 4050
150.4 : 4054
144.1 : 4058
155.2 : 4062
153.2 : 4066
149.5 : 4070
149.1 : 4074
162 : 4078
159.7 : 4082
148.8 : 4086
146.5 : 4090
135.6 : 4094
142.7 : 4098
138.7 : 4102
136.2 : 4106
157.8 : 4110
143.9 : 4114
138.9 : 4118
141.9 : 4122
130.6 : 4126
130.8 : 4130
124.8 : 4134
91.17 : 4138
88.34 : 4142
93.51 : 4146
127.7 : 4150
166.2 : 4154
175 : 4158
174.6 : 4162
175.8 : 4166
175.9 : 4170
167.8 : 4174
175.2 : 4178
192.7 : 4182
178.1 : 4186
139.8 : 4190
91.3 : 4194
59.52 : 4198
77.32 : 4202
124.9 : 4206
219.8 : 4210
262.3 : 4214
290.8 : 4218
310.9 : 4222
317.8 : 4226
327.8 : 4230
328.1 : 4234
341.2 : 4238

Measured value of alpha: 192.7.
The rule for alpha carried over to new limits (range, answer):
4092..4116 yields 157.8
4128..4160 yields 175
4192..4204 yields 91.3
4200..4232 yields 327.8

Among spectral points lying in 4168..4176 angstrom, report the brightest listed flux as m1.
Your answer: 175.9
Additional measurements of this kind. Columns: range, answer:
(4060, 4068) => 155.2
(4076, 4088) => 162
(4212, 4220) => 290.8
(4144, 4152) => 127.7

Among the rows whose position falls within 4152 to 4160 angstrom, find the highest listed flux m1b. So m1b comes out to 175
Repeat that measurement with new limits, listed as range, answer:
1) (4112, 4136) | 143.9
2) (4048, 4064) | 161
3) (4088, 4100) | 146.5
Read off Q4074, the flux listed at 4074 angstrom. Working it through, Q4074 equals 149.1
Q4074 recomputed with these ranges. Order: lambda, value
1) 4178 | 175.2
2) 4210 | 219.8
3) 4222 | 310.9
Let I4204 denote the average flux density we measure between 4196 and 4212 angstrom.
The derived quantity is 120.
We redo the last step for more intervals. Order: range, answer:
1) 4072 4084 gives 157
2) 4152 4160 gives 171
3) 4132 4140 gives 108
